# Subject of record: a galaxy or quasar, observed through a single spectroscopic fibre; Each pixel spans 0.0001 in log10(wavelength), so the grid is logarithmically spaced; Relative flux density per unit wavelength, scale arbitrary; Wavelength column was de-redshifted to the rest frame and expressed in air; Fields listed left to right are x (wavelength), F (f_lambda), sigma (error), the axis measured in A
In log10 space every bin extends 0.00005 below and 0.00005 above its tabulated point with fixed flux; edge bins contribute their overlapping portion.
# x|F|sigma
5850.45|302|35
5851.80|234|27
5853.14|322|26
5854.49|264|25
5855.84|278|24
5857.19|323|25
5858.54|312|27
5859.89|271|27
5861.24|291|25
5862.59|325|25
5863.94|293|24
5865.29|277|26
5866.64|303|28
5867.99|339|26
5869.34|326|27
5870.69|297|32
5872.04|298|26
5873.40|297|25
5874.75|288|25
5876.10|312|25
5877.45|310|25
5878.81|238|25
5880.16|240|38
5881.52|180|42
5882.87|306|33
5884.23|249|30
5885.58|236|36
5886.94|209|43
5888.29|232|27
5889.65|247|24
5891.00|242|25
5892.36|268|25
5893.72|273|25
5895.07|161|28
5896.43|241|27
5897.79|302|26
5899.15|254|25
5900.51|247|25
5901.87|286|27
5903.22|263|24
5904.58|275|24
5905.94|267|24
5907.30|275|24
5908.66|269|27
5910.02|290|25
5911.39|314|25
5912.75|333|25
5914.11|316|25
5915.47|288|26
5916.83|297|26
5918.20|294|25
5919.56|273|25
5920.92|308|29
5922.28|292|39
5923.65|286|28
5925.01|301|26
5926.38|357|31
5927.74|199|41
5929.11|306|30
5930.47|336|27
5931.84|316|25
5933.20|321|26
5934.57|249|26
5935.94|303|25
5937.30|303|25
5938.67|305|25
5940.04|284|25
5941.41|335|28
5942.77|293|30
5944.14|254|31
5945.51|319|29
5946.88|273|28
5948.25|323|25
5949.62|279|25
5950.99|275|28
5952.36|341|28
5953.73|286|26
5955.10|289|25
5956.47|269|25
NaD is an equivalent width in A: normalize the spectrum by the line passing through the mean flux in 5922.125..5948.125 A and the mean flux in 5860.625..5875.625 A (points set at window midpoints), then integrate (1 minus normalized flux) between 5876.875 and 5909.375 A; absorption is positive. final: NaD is 5.2 A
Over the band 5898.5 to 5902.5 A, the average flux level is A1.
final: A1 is 262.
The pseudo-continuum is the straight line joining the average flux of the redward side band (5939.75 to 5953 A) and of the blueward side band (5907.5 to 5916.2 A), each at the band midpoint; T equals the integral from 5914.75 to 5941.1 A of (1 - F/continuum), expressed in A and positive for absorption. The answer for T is 0.25 A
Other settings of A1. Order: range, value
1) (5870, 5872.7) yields 298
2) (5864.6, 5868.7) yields 307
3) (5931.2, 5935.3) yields 295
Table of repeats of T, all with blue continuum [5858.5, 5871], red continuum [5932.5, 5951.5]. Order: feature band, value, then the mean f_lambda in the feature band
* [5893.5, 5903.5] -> 1.6 A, 252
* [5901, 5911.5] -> 0.7 A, 277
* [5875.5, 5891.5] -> 2.7 A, 250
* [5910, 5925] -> -0.1 A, 300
